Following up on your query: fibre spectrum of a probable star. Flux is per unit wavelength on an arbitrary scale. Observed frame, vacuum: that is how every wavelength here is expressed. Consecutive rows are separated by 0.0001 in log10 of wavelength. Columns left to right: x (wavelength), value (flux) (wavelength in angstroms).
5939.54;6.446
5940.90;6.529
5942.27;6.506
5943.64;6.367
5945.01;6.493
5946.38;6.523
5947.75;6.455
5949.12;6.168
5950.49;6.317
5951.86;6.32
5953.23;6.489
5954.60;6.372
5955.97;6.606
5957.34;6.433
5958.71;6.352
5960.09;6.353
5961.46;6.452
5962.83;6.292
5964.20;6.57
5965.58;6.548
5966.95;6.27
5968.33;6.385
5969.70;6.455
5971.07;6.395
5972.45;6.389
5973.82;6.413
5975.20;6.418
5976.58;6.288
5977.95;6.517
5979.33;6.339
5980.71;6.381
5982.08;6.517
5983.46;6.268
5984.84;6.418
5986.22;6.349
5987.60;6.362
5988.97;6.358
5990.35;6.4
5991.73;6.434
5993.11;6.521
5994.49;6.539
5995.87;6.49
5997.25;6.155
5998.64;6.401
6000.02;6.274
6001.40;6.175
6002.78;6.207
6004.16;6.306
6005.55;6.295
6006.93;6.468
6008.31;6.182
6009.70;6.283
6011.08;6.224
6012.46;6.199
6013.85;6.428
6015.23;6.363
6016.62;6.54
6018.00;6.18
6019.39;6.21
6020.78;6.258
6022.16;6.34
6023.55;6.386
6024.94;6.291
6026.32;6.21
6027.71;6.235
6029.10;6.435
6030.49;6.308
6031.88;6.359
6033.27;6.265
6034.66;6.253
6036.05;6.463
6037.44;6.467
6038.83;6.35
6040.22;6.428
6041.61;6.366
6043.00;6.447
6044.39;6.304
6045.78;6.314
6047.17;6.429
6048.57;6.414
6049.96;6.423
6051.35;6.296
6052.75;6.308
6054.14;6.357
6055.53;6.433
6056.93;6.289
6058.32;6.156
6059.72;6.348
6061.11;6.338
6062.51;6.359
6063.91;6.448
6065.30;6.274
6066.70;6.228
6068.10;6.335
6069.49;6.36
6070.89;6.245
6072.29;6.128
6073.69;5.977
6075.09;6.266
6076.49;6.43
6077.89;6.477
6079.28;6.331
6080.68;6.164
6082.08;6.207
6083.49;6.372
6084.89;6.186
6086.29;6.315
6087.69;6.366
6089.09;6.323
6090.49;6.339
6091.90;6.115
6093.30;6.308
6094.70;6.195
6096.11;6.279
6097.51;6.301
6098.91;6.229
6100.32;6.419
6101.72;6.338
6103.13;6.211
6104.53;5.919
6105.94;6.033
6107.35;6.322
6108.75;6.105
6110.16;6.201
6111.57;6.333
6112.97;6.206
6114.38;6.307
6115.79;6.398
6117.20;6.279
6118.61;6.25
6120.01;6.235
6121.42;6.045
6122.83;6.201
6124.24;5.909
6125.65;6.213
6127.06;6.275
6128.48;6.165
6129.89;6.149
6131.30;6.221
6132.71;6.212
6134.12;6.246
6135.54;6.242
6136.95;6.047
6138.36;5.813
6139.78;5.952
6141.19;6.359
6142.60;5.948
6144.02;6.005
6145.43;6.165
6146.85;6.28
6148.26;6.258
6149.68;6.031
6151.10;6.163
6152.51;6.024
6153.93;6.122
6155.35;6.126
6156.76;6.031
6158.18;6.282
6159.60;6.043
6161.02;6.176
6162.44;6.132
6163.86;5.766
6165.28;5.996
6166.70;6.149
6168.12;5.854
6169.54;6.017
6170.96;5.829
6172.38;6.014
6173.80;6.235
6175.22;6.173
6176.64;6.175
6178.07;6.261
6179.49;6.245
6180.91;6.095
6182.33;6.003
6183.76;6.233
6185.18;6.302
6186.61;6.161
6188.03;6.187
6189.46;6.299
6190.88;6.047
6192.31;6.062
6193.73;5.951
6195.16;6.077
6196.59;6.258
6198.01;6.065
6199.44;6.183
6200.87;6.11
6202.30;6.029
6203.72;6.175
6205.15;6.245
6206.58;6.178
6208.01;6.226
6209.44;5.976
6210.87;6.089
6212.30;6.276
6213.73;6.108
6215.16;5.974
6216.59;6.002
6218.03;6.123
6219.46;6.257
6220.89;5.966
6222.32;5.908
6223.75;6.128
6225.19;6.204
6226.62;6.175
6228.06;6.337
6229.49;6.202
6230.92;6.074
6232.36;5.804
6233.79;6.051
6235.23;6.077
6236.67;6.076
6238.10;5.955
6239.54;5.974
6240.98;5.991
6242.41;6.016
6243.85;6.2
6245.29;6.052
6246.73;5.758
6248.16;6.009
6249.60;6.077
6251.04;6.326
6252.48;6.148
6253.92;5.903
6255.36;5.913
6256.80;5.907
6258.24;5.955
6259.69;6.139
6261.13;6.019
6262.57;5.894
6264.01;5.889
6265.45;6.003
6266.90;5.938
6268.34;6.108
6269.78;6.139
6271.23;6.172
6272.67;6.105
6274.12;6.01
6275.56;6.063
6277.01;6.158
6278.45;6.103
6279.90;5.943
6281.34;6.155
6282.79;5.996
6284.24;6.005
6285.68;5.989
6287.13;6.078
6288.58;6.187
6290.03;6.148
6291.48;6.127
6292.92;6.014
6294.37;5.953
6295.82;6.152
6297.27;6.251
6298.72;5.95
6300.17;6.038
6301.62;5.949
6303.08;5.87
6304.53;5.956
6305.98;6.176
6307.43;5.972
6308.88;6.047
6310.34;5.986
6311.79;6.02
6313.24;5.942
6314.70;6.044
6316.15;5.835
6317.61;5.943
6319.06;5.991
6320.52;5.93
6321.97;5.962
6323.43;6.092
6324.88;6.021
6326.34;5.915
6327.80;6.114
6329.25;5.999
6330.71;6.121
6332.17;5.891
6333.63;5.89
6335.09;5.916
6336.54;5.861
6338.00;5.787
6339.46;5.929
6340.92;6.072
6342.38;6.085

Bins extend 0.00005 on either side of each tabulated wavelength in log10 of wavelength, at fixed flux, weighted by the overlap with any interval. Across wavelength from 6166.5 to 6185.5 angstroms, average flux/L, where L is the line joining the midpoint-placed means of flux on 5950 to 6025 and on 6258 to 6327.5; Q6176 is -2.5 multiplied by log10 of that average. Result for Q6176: 0.01 mag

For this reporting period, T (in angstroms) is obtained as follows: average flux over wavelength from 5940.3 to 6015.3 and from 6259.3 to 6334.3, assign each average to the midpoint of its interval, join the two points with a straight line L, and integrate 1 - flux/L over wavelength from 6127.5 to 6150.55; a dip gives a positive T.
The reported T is 0.3 angstroms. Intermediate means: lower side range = 6.38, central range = 6.13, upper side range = 6.03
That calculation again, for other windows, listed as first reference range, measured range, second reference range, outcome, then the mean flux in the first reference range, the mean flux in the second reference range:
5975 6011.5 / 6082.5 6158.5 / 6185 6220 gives 0.3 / 6.35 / 6.13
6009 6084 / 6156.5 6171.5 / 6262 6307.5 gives 0.4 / 6.32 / 6.05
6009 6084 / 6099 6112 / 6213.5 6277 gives 0.1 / 6.32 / 6.05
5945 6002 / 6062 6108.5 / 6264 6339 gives 0.0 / 6.4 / 6.02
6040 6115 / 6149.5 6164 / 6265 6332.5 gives 0.2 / 6.29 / 6.03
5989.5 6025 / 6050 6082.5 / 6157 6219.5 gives -0.2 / 6.33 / 6.11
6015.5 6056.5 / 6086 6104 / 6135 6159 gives -0.2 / 6.35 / 6.11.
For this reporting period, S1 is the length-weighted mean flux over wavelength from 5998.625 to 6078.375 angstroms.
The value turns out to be 6.32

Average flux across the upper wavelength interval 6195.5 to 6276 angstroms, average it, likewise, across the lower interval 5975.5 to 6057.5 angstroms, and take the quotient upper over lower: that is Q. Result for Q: 0.96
